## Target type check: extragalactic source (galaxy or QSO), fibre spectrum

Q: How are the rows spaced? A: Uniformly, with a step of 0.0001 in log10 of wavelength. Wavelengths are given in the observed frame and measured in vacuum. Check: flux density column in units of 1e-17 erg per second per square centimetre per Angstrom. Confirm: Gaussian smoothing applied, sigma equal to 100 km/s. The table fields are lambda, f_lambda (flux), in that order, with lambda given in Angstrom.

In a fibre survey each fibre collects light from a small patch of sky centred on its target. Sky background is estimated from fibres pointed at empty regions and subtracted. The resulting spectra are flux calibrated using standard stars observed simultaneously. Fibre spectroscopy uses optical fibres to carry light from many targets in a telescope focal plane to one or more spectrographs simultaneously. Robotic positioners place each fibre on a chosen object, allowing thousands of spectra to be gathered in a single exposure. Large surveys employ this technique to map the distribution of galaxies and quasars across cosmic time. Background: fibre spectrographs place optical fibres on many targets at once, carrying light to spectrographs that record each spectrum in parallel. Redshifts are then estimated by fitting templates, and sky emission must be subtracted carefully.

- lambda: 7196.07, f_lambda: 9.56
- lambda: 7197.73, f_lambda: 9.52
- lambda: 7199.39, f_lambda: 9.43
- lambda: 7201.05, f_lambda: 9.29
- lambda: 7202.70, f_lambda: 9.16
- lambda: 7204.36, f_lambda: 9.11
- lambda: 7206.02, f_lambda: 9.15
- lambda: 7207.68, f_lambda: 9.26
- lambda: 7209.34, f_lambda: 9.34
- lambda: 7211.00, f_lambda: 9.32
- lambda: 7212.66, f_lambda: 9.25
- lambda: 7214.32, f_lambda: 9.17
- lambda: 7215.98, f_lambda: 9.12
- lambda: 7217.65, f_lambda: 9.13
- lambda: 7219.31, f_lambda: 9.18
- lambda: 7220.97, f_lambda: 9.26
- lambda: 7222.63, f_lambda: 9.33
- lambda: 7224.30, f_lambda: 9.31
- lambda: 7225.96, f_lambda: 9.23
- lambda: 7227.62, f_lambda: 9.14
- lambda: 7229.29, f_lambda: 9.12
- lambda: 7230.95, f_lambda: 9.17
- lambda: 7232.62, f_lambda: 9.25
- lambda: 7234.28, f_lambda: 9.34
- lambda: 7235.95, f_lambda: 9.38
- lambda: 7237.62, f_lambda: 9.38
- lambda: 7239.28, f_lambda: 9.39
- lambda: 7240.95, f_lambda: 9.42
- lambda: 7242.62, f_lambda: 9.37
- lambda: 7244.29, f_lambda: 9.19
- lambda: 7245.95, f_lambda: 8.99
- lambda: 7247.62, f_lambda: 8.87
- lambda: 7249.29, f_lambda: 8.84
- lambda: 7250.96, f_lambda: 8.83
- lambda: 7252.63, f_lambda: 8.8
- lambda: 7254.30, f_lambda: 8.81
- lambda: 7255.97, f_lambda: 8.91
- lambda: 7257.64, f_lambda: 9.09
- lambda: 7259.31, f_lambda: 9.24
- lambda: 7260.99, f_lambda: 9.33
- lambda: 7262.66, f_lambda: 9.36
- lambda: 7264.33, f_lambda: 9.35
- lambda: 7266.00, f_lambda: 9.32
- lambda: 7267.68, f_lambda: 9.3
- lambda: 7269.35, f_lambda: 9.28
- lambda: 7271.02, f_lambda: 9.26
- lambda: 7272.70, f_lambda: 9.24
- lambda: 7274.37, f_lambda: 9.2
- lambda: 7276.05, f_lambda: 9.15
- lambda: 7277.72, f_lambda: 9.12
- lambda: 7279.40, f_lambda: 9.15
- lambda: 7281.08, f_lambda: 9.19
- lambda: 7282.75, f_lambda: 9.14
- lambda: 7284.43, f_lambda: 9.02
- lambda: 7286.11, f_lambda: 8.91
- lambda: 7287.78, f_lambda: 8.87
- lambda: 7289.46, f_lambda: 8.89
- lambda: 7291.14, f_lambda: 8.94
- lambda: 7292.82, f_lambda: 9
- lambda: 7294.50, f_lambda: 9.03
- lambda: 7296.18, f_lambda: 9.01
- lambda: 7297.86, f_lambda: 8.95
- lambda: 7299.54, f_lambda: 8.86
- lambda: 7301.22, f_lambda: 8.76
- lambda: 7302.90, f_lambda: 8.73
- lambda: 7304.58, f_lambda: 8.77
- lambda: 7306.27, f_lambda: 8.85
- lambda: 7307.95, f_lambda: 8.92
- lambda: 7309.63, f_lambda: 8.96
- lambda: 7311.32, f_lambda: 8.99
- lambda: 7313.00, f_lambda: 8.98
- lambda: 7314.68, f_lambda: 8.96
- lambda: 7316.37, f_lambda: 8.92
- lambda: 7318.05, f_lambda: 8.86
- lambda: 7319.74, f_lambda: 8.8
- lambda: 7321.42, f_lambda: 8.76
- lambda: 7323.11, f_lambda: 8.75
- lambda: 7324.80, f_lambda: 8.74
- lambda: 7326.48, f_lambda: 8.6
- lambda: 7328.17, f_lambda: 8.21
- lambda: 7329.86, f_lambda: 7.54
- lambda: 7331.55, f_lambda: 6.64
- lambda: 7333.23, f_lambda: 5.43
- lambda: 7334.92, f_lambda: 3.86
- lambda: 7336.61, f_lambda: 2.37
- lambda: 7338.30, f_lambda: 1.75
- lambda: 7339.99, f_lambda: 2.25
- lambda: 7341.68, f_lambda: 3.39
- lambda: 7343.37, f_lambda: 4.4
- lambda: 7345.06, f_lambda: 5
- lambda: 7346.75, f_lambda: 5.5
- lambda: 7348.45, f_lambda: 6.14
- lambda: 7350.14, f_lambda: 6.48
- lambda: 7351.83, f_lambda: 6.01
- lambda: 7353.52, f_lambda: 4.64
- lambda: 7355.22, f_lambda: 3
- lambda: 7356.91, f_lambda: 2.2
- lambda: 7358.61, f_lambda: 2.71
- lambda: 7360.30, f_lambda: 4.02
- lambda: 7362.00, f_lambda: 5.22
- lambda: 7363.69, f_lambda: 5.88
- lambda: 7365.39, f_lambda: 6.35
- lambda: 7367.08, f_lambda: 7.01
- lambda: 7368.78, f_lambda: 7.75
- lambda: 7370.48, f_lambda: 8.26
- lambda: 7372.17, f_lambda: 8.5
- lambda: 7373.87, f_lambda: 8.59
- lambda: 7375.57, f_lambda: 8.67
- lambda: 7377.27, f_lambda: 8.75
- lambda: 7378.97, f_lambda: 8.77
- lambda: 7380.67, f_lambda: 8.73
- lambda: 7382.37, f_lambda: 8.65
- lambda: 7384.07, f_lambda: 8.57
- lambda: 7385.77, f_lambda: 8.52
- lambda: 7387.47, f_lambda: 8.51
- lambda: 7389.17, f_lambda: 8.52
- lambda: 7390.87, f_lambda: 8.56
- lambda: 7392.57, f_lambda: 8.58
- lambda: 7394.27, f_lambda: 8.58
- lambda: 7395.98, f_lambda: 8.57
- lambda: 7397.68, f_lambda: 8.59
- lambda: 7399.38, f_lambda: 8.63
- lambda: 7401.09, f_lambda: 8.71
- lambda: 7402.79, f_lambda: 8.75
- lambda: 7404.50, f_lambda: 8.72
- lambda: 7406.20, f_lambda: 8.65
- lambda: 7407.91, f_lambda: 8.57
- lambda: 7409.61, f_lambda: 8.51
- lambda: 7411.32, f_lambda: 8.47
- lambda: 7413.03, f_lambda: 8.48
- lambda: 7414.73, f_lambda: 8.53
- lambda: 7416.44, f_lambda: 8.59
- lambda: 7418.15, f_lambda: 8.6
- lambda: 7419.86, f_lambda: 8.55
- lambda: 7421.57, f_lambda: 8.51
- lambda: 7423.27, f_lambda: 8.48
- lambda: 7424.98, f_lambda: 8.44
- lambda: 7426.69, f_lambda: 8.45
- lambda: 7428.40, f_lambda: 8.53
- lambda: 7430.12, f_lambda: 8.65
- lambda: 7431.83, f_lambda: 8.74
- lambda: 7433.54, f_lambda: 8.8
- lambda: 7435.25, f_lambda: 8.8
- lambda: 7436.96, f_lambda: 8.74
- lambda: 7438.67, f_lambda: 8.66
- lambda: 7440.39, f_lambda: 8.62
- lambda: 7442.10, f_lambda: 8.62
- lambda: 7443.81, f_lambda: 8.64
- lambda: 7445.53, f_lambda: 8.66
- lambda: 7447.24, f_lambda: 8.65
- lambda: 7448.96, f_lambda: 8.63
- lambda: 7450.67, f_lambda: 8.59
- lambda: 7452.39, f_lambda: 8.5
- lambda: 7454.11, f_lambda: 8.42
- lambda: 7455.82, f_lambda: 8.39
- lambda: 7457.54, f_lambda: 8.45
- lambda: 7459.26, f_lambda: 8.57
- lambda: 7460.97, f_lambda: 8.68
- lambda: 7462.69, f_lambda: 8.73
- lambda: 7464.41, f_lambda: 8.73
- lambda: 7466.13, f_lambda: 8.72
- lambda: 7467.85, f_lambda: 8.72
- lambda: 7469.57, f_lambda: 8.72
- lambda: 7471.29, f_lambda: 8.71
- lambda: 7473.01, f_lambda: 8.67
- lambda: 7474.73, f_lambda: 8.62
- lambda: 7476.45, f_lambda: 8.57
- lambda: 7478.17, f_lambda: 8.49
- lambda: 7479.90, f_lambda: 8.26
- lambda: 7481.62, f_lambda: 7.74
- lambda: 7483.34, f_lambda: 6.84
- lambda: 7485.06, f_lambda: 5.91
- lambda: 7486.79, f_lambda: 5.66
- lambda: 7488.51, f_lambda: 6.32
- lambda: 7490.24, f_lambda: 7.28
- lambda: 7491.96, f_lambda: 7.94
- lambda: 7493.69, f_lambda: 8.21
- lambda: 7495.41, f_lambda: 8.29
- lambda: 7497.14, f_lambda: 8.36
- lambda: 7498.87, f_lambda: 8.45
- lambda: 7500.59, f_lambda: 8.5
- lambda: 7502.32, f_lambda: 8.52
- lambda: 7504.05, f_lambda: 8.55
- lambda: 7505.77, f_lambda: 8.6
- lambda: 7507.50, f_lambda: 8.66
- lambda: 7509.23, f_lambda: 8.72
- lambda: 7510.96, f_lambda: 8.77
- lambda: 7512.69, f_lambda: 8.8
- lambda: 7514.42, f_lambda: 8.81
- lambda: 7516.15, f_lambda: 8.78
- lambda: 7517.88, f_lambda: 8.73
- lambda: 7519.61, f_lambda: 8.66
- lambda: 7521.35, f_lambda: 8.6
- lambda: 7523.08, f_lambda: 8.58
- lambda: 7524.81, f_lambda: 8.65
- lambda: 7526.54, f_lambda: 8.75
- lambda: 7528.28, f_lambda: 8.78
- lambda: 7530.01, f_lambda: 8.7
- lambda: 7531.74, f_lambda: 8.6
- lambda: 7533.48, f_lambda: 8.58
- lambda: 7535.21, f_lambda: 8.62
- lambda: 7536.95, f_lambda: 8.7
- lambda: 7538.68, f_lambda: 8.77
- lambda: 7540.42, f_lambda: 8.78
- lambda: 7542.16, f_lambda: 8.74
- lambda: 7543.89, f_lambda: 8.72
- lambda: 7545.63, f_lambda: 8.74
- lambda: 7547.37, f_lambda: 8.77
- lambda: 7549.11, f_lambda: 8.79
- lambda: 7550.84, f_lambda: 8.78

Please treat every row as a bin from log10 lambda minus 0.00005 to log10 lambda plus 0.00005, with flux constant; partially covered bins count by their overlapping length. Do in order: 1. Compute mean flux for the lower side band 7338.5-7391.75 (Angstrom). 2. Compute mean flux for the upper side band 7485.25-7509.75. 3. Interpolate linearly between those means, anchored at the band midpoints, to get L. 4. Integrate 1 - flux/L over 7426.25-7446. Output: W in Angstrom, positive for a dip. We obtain -4.0 Angstrom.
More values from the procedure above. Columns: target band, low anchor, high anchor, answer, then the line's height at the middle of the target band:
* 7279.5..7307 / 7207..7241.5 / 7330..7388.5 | -4.91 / 7.59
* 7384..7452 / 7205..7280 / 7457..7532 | -0.09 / 8.59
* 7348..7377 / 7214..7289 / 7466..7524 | 8.99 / 8.74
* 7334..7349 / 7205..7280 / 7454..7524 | 8.51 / 8.83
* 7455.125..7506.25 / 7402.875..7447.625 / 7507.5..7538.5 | 3.08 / 8.66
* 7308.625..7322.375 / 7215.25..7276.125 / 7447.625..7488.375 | -0.04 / 8.88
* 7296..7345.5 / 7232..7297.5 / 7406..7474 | 9.27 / 8.96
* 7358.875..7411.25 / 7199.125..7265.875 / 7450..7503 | 3.02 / 8.54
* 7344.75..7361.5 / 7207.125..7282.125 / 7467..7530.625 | 8.05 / 8.8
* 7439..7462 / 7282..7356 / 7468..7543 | -1.55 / 8.03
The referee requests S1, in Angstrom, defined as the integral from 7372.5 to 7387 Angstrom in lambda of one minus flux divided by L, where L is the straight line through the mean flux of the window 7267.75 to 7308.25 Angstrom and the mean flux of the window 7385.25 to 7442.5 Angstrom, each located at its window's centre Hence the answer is 0.1 Angstrom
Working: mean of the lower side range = 9.02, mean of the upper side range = 8.6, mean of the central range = 8.64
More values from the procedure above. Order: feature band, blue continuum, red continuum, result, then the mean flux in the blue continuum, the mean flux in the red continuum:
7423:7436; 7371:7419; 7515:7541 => 0.0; 8.6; 8.69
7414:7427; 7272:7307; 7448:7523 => 0.0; 8.99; 8.3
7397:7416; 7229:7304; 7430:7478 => 0.3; 9.1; 8.64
